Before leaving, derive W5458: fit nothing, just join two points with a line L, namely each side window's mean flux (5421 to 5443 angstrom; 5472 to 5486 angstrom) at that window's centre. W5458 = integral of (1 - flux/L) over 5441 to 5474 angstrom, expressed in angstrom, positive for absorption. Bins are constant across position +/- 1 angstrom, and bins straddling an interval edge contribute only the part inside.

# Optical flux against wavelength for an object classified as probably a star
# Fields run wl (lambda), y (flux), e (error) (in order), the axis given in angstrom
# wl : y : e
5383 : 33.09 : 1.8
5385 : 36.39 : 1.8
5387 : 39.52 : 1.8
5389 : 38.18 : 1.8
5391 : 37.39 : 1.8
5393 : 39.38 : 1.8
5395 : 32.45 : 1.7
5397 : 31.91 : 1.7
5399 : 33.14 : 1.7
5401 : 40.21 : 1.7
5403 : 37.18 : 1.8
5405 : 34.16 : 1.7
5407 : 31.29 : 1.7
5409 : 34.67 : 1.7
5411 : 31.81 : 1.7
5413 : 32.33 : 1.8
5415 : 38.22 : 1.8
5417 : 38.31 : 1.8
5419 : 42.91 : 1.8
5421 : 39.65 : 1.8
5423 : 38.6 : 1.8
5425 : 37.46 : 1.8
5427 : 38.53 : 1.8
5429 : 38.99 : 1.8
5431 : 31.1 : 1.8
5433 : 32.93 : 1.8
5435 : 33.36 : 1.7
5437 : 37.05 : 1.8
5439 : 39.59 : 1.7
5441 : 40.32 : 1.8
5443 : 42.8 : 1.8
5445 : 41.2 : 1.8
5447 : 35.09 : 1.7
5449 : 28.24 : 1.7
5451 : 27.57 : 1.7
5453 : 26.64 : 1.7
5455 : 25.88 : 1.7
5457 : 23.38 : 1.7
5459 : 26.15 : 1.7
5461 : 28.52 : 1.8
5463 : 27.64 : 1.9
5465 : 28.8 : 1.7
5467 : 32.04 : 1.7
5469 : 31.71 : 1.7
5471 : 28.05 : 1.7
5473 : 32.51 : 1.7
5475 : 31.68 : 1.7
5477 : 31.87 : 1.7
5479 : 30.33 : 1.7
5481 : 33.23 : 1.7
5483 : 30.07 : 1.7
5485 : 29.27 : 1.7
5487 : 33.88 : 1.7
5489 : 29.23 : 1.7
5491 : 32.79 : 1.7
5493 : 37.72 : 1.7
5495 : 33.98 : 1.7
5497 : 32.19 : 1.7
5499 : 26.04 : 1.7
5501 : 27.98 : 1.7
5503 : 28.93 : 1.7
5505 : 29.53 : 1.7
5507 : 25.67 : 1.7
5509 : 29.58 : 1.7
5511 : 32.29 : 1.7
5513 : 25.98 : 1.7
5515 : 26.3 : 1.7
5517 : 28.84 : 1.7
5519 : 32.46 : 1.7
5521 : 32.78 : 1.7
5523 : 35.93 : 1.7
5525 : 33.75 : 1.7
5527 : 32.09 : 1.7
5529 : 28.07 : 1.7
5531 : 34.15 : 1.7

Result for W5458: 3.2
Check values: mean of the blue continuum 37.2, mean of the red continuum 31.3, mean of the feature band 30.7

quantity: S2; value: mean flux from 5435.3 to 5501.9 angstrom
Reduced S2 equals 31.6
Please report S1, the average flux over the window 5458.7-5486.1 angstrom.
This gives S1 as 30.2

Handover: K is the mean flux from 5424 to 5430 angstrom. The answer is 38.3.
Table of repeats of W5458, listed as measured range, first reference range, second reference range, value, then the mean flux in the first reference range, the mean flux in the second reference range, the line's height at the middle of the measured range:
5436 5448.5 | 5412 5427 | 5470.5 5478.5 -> -1.3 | 38.2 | 31.2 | 35.3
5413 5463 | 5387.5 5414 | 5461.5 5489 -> -2.3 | 35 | 30.8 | 32.9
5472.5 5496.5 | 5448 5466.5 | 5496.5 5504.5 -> -3.5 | 27.1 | 28.6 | 28.1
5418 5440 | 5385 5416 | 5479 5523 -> -2.1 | 35.5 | 30.5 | 34.1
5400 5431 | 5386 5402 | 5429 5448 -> 0.1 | 36.5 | 37.2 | 36.8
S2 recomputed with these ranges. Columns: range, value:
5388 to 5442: 36.3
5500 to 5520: 28.8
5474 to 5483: 31.6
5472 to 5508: 30.9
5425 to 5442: 36.5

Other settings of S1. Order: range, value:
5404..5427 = 36.4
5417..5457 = 35.4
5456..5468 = 27.8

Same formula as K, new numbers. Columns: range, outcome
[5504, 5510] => 28.3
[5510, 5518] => 28.4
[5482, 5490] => 30.6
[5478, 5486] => 30.7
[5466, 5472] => 30.6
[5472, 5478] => 32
